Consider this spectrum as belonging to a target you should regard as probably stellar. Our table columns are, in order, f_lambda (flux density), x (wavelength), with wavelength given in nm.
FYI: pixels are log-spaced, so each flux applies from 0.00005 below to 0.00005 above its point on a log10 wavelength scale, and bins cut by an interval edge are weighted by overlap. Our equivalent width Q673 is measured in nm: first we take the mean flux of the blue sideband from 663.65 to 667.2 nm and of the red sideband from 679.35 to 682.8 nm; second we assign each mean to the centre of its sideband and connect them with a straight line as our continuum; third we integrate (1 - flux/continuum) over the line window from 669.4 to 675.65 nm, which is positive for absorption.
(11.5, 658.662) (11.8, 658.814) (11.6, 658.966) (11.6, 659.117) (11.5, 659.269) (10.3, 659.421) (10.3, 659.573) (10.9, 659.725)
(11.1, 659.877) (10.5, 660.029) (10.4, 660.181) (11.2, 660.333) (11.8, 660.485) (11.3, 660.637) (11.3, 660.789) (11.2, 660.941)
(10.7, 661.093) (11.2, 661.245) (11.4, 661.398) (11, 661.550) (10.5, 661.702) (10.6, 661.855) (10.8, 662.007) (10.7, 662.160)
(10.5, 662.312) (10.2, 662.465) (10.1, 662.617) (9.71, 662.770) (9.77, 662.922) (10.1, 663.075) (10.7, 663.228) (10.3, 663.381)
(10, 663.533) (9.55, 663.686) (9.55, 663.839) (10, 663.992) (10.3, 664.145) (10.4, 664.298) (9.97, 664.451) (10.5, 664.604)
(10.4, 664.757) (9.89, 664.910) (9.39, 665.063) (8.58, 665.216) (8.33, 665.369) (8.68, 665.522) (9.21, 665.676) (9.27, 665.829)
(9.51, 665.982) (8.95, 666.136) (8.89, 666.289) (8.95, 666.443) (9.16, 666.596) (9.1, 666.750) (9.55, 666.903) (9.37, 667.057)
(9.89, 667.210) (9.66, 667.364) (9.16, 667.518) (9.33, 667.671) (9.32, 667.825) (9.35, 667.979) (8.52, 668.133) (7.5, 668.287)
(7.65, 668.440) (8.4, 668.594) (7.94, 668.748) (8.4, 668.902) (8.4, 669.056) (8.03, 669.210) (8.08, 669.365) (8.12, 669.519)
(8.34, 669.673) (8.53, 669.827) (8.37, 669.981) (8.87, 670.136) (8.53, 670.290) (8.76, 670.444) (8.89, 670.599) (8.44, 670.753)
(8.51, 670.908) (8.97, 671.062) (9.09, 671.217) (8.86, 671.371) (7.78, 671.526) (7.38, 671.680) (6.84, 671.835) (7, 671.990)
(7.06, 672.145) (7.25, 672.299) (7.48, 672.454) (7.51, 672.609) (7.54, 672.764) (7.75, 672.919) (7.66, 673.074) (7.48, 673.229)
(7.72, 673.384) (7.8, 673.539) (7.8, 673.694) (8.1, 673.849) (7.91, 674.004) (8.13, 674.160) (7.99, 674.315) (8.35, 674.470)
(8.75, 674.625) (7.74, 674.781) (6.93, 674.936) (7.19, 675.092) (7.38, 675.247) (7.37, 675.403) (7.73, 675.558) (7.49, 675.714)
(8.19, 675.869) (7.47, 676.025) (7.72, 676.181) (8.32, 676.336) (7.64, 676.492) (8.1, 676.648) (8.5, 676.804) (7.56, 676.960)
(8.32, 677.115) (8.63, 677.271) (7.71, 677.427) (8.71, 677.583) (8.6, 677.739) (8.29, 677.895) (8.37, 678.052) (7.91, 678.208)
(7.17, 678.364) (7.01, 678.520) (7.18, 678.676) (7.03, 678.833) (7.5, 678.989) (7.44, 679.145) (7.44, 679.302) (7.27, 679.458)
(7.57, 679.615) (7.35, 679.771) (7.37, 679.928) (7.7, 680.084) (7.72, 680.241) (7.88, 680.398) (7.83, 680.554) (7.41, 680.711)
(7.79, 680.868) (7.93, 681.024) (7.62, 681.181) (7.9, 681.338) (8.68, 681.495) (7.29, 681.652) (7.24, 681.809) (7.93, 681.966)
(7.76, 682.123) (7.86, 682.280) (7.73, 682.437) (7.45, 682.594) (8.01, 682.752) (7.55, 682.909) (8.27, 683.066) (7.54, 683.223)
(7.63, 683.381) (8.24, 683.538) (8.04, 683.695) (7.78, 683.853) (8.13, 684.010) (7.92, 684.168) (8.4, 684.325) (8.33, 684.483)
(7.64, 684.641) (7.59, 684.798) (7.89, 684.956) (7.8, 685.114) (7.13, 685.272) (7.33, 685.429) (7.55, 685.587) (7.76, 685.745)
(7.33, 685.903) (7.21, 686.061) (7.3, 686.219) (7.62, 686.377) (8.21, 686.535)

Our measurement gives 0.52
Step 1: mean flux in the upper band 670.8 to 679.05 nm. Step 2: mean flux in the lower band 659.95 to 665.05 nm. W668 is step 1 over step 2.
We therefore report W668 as 0.75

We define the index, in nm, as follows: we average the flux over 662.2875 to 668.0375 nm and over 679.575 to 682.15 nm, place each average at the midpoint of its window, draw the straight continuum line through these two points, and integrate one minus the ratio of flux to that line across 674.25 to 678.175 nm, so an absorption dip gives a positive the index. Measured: 0.14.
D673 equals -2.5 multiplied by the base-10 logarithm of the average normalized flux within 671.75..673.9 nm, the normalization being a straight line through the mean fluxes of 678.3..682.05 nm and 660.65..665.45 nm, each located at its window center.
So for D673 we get 0.16 mag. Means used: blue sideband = 10.3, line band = 7.49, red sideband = 7.55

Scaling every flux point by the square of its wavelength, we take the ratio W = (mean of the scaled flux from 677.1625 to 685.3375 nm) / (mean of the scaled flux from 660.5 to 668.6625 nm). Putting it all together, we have 0.8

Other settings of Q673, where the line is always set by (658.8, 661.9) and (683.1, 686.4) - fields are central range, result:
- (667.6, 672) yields 0.63 nm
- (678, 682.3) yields 0.38 nm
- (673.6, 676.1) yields 0.36 nm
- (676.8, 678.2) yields 0.07 nm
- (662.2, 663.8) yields 0.09 nm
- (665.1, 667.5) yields 0.26 nm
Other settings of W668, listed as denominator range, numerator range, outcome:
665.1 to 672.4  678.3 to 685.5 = 0.90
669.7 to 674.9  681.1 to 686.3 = 0.97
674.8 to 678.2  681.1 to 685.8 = 0.99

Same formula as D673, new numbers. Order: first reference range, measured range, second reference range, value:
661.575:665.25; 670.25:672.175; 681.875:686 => 0.13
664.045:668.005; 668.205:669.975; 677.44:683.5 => 0.12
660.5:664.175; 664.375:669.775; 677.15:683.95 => 0.10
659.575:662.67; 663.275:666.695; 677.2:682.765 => 0.08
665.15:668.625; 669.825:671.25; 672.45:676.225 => -0.04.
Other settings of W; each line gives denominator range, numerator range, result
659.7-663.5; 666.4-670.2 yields 0.83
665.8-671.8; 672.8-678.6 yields 0.92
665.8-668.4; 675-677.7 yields 0.89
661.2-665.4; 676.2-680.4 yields 0.80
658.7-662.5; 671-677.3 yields 0.74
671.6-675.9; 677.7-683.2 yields 1.03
